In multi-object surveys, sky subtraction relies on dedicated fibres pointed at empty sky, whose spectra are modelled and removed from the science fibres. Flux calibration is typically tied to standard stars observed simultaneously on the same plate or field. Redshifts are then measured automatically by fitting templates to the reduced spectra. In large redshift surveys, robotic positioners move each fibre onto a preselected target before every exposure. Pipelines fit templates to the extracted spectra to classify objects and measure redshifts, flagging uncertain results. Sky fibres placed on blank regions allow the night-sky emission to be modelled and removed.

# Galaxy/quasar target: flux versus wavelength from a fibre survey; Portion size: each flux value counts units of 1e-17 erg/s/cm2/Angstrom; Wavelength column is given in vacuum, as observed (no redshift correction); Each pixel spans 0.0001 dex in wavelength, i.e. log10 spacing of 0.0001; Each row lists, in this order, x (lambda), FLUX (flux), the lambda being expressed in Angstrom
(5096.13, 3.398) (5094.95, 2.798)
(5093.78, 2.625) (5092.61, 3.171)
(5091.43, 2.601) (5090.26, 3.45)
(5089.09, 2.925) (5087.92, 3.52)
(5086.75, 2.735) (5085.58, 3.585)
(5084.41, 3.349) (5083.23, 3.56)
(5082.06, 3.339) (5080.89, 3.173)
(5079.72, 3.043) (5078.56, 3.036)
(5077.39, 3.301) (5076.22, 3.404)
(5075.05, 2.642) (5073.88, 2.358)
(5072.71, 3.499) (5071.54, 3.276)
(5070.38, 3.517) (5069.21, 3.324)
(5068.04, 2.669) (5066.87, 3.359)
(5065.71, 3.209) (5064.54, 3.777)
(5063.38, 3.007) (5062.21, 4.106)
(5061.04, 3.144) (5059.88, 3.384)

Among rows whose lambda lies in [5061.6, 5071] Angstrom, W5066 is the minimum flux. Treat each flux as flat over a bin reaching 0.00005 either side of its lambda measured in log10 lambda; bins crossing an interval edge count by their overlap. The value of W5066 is 2.669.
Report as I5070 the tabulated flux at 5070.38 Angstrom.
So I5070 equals 3.517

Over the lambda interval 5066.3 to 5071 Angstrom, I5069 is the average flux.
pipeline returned 3.22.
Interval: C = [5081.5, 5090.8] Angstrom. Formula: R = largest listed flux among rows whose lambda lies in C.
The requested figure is 3.585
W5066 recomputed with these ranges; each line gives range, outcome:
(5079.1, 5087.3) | 2.735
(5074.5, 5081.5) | 2.642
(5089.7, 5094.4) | 2.601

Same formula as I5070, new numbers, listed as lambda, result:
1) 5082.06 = 3.339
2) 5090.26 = 3.45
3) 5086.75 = 2.735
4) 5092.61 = 3.171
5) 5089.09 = 2.925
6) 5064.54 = 3.777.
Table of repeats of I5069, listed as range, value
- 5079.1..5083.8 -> 3.28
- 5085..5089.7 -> 3.2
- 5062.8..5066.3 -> 3.34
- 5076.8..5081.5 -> 3.14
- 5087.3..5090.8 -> 3.3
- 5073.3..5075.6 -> 2.5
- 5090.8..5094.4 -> 2.81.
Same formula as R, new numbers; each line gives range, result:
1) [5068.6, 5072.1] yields 3.517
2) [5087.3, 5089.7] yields 3.52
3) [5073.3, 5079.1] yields 3.404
